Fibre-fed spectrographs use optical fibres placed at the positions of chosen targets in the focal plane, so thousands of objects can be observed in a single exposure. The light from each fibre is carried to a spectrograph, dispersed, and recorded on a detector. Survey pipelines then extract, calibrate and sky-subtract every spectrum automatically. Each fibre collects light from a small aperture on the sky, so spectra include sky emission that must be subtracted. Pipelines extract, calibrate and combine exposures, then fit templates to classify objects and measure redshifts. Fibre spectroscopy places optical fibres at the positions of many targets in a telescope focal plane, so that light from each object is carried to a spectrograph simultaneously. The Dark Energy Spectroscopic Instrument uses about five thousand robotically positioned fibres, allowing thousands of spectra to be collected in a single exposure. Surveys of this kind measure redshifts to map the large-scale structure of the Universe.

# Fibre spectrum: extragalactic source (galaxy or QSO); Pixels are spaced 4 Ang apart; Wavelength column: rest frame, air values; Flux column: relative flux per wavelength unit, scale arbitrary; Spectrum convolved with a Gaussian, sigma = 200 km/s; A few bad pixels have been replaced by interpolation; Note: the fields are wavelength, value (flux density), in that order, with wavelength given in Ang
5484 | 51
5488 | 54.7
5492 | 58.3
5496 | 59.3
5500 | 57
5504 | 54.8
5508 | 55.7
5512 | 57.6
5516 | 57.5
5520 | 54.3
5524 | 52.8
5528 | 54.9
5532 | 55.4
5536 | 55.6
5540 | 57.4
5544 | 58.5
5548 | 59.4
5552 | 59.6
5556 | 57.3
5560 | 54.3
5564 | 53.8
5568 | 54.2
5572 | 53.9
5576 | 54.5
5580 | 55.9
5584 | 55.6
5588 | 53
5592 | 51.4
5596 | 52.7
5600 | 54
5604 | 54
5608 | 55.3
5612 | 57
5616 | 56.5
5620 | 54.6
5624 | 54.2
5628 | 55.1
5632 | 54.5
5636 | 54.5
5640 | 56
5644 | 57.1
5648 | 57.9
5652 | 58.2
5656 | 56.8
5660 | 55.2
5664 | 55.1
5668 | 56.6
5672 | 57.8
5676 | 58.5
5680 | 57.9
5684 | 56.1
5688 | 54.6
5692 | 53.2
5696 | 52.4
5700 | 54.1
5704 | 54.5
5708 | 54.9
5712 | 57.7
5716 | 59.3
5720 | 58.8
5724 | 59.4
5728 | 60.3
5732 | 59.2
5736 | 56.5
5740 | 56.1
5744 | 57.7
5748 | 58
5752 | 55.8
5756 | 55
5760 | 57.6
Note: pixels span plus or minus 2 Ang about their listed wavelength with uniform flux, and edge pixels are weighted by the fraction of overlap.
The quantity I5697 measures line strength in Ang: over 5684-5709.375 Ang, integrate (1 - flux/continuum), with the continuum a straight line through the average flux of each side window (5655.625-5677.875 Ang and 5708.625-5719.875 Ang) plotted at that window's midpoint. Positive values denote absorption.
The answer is 1.5 Ang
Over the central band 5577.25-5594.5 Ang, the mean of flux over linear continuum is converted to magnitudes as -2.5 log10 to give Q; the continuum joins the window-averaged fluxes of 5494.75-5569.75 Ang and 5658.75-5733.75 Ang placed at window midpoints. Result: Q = 0.05 mag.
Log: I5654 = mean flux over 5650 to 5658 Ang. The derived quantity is 57.5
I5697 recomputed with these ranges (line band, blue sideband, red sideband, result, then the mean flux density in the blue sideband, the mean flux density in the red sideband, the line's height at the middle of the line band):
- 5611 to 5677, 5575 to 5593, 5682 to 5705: -2.4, 54.2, 54.1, 54.2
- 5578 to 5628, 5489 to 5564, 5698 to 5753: 2.0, 56.5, 57.3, 56.9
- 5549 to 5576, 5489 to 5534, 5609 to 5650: 0.2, 56.1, 55.7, 55.9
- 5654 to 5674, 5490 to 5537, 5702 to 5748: 0.3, 56.1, 57.7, 57.2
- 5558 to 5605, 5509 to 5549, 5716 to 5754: 2.3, 56.2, 58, 56.7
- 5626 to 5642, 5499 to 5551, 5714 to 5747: 0.7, 56.3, 58.4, 57.4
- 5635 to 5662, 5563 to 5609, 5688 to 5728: -0.7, 54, 56.2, 55.1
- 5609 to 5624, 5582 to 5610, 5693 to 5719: -0.5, 53.7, 55.5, 54.1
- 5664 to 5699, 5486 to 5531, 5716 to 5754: 1.1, 56.1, 58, 57.6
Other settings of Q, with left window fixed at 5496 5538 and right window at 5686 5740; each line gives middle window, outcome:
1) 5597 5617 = 0.02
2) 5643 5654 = -0.03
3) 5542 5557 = -0.06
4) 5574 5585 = 0.01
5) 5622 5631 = 0.03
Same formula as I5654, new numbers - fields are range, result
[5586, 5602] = 52.8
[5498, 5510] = 55.8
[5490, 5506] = 57.3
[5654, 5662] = 56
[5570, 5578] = 54.2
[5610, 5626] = 55.6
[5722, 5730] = 59.8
